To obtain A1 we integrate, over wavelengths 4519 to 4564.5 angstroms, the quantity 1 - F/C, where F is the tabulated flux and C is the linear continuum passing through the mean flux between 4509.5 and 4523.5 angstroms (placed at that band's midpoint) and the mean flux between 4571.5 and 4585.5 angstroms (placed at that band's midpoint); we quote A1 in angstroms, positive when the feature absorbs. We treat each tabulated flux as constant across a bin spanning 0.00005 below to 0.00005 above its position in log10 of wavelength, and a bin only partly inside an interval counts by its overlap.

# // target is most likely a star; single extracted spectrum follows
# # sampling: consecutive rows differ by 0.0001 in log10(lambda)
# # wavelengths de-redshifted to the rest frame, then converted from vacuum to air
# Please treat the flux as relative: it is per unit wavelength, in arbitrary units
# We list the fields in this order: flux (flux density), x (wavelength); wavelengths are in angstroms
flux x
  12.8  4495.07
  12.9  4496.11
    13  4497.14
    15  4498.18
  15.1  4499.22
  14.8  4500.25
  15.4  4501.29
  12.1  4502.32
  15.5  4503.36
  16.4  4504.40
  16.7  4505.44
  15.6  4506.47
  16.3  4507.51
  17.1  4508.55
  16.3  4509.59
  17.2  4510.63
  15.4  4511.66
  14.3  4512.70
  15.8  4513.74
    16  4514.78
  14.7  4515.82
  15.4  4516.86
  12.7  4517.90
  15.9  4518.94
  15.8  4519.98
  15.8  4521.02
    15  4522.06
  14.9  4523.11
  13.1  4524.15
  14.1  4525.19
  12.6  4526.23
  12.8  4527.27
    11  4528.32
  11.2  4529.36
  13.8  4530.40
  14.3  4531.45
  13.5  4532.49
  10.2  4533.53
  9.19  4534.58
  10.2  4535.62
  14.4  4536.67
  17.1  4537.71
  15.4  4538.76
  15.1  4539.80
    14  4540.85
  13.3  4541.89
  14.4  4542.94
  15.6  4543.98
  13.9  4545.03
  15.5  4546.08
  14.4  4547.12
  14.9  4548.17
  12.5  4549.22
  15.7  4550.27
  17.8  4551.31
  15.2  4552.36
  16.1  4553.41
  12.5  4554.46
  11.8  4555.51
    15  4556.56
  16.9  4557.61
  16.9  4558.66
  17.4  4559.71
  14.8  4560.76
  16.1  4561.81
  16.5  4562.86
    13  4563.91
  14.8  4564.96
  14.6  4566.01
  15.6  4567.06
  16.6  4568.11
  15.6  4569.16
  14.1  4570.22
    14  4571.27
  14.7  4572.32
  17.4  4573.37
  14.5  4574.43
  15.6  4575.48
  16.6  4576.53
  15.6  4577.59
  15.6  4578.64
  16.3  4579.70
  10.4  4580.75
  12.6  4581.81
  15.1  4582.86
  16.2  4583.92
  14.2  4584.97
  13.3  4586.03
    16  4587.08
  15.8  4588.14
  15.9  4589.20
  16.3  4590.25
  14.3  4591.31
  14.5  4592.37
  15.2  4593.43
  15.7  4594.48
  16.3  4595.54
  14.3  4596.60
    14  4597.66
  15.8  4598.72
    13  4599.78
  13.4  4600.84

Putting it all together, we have 2.7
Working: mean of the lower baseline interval 15.3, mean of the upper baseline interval 15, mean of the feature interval 14.3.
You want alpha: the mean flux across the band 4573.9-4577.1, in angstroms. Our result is 15.6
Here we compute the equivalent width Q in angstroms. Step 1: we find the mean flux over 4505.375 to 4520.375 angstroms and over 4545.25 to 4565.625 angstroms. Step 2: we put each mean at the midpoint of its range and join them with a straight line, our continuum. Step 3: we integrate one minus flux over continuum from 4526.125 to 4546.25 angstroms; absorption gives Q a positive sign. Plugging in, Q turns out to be 2.63 angstroms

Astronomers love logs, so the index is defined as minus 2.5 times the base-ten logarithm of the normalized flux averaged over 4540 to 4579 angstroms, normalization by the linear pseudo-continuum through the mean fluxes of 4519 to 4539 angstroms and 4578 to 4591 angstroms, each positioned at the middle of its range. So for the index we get -0.07 mag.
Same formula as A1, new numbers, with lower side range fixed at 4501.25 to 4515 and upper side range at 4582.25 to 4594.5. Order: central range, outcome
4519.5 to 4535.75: 2.7 angstroms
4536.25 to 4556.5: 1.0 angstroms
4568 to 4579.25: -0.1 angstroms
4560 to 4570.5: 0.1 angstroms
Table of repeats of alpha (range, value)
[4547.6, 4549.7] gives 13.7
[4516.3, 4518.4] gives 14.1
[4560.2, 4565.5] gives 15.1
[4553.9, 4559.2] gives 14.6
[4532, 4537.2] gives 11.5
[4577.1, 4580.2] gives 15.8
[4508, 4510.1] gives 16.7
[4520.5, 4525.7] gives 14.6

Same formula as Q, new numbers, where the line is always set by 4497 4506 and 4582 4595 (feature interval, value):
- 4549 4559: 0.0 angstroms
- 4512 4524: 0.0 angstroms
